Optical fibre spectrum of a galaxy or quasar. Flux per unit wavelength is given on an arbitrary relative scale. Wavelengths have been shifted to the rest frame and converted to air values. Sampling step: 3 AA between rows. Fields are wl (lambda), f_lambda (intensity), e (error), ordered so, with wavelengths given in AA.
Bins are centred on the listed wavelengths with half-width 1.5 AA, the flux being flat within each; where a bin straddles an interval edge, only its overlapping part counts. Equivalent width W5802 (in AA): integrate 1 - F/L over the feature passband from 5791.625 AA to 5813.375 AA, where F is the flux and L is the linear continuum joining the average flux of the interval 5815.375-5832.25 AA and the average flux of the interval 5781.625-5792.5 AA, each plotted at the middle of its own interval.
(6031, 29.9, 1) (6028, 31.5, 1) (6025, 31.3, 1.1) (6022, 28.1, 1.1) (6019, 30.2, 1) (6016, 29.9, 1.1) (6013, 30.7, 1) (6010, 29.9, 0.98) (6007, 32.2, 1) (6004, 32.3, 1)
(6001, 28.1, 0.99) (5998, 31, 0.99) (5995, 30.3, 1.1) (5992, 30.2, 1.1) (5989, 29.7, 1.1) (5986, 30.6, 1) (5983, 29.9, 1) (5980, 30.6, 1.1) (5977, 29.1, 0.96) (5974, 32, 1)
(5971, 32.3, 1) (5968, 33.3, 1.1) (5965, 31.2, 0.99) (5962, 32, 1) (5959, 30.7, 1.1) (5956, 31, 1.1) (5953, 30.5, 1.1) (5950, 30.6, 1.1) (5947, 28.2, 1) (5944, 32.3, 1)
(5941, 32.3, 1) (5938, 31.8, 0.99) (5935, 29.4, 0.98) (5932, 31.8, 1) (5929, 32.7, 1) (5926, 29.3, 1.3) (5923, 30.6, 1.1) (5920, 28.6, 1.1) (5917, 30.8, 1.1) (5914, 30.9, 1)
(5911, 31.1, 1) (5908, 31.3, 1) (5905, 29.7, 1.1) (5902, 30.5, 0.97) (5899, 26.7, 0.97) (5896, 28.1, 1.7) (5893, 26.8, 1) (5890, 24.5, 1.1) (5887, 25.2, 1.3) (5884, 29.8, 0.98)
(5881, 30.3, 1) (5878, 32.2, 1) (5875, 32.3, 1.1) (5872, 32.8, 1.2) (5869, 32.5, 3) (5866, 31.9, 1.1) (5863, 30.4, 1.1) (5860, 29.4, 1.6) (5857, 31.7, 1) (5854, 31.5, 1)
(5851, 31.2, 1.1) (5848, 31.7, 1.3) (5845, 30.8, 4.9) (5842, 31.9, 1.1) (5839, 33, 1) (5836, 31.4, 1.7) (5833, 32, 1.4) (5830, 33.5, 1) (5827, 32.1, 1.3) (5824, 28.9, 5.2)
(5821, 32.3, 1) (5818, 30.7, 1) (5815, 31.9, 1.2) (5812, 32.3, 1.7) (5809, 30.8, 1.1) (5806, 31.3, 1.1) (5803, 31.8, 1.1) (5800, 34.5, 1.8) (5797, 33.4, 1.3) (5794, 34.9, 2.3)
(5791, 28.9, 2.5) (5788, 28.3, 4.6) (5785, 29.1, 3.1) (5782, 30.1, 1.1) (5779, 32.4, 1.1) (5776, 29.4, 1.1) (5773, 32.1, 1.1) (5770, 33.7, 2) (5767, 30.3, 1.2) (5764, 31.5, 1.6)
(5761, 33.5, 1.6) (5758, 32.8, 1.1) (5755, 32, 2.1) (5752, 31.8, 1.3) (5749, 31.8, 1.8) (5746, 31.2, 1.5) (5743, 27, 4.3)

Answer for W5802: -1.8 AA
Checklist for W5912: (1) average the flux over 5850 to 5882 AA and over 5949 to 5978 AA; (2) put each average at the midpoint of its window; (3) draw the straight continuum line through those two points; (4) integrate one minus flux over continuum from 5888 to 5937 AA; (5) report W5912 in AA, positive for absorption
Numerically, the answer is 2.9 AA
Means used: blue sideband 31.5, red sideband 31.3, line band 29.5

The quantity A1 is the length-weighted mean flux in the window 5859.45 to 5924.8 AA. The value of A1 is 29.8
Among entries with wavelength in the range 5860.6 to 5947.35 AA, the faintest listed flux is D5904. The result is 24.5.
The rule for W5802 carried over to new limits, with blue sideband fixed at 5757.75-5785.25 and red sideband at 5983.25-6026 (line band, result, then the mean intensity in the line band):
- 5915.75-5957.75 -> -0.1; 30.7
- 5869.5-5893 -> 1.1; 29.5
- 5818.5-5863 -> -0.4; 31.5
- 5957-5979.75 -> -0.7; 31.5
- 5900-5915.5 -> 0.1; 30.6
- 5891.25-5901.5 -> 1.1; 27.5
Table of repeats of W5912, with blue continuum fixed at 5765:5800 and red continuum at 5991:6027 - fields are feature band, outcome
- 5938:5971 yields -0.8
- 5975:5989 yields 0.2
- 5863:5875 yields -0.5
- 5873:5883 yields -0.2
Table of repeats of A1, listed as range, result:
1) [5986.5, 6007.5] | 30.5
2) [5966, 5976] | 32.3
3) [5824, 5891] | 31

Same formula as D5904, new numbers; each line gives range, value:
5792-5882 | 28.9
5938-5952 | 28.2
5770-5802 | 28.3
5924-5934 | 29.3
